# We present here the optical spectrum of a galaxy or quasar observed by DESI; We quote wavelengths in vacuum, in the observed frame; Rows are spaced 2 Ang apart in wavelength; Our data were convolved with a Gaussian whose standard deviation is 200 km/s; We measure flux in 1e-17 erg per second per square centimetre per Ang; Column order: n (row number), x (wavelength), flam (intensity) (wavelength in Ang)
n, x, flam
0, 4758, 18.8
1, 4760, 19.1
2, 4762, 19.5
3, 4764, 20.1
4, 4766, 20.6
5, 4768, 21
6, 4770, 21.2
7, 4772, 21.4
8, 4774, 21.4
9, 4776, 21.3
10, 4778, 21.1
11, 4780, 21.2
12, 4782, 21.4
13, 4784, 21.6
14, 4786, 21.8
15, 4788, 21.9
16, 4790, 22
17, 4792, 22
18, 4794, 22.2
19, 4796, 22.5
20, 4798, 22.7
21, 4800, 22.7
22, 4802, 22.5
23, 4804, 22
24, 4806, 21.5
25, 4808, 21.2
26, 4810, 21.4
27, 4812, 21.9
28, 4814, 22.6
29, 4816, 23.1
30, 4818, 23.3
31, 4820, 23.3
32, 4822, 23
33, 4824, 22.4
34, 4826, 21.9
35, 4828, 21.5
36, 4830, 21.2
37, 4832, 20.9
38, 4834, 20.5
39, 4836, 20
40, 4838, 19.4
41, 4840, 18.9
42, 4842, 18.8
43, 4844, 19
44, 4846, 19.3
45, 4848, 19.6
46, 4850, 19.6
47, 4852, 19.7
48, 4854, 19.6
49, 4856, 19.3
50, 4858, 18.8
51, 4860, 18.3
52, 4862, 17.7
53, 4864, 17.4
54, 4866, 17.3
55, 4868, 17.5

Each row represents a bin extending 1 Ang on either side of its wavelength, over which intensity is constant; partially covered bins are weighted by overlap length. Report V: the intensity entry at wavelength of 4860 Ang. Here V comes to 18.3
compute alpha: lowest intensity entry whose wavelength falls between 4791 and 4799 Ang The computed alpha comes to 22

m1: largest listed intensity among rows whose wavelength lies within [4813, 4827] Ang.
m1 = 23.3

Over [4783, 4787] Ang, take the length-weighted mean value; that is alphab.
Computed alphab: 21.7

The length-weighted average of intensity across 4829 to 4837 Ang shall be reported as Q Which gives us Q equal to 20.6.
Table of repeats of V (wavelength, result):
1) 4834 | 20.5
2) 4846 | 19.3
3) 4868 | 17.5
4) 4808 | 21.2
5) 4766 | 20.6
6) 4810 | 21.4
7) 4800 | 22.7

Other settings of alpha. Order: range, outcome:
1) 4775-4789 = 21.1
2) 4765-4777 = 20.6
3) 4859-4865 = 17.4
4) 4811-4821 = 21.9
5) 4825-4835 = 20.5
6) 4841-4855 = 18.8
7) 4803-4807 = 21.5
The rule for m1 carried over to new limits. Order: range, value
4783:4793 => 22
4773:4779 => 21.4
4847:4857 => 19.7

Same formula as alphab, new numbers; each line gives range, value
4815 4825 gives 23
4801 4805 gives 22.2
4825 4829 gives 21.7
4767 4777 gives 21.3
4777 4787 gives 21.4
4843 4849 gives 19.3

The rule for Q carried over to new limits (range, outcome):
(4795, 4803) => 22.6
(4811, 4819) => 22.7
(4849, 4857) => 19.6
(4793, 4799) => 22.5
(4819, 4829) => 22.4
